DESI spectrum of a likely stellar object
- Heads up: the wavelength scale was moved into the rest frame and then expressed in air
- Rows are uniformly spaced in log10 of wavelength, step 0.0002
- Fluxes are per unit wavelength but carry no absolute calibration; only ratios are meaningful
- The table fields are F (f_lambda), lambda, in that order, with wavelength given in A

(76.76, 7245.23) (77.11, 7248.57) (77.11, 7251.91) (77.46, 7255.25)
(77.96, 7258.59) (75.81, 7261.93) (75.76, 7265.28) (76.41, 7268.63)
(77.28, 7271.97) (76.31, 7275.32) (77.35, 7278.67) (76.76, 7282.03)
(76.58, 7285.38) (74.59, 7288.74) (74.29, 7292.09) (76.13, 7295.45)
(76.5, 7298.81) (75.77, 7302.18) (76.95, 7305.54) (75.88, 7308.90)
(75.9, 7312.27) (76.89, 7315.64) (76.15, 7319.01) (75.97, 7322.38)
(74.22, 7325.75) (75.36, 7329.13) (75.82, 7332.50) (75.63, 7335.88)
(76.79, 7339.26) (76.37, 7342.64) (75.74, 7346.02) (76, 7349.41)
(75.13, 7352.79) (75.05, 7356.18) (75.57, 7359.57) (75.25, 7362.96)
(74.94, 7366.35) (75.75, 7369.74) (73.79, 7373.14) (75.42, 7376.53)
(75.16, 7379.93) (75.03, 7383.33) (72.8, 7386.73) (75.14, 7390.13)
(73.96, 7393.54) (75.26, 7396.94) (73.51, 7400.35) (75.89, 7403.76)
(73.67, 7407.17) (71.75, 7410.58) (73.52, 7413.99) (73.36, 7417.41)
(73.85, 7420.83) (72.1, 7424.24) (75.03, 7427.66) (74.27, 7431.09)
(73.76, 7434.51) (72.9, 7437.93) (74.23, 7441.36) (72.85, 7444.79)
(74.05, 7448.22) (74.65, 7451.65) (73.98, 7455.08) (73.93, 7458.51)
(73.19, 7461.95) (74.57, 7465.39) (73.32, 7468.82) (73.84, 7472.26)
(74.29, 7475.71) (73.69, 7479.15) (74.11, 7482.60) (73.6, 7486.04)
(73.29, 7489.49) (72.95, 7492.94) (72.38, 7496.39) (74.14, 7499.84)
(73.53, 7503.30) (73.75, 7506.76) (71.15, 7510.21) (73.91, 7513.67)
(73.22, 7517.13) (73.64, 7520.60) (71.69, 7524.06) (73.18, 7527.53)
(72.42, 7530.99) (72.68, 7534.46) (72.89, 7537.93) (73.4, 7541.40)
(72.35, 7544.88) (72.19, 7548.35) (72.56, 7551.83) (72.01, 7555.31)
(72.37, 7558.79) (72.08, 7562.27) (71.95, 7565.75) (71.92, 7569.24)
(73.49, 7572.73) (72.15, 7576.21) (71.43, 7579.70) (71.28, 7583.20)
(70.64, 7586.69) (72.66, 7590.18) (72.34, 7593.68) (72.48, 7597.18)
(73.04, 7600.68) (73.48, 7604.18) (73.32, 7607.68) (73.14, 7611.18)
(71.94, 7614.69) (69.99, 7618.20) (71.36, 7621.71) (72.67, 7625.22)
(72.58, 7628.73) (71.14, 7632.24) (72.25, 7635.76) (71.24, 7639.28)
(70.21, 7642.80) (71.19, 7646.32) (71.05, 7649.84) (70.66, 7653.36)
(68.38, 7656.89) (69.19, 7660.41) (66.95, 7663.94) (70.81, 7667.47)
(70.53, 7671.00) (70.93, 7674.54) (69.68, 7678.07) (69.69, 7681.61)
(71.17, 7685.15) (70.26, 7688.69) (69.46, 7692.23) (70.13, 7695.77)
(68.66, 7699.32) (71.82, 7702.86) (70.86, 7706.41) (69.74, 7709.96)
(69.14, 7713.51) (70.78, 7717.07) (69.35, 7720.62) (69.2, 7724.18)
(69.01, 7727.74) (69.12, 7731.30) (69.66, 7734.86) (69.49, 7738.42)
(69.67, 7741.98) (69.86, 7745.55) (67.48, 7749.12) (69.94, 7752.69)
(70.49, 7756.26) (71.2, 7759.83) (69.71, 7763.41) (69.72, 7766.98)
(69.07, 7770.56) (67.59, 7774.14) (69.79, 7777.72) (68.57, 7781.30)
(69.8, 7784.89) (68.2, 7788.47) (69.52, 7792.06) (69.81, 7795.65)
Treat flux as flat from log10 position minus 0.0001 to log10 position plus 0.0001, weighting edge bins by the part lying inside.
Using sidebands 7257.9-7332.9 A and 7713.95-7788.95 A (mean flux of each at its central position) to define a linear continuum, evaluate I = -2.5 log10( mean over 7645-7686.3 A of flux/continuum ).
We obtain 0.01 mag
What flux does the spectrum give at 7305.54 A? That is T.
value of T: 76.95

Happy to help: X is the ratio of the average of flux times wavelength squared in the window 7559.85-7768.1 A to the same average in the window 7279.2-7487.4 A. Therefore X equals 1.0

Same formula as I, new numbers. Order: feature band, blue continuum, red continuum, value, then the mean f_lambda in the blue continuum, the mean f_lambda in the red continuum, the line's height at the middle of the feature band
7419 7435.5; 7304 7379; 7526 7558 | 0.008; 75.7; 72.6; 74.4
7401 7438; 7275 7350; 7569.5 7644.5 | 0.013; 76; 72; 74.5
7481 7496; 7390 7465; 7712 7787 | -0.006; 73.8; 69.5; 73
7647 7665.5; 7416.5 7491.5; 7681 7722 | 0.021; 73.8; 70.1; 70.8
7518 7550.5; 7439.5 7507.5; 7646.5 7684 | -0.003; 73.7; 69.9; 72.5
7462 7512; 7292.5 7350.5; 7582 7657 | 0.002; 76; 71.8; 73.6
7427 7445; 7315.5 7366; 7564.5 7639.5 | 0.008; 75.7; 72.1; 74.4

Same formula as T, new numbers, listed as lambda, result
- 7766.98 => 69.72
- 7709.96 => 69.74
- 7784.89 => 69.8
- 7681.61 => 69.69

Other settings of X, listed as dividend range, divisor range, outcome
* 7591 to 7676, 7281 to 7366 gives 1.02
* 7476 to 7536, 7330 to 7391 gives 1.01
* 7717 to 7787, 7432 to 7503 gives 1.02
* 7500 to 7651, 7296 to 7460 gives 1.02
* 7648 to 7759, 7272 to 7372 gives 1.02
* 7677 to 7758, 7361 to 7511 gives 1.02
